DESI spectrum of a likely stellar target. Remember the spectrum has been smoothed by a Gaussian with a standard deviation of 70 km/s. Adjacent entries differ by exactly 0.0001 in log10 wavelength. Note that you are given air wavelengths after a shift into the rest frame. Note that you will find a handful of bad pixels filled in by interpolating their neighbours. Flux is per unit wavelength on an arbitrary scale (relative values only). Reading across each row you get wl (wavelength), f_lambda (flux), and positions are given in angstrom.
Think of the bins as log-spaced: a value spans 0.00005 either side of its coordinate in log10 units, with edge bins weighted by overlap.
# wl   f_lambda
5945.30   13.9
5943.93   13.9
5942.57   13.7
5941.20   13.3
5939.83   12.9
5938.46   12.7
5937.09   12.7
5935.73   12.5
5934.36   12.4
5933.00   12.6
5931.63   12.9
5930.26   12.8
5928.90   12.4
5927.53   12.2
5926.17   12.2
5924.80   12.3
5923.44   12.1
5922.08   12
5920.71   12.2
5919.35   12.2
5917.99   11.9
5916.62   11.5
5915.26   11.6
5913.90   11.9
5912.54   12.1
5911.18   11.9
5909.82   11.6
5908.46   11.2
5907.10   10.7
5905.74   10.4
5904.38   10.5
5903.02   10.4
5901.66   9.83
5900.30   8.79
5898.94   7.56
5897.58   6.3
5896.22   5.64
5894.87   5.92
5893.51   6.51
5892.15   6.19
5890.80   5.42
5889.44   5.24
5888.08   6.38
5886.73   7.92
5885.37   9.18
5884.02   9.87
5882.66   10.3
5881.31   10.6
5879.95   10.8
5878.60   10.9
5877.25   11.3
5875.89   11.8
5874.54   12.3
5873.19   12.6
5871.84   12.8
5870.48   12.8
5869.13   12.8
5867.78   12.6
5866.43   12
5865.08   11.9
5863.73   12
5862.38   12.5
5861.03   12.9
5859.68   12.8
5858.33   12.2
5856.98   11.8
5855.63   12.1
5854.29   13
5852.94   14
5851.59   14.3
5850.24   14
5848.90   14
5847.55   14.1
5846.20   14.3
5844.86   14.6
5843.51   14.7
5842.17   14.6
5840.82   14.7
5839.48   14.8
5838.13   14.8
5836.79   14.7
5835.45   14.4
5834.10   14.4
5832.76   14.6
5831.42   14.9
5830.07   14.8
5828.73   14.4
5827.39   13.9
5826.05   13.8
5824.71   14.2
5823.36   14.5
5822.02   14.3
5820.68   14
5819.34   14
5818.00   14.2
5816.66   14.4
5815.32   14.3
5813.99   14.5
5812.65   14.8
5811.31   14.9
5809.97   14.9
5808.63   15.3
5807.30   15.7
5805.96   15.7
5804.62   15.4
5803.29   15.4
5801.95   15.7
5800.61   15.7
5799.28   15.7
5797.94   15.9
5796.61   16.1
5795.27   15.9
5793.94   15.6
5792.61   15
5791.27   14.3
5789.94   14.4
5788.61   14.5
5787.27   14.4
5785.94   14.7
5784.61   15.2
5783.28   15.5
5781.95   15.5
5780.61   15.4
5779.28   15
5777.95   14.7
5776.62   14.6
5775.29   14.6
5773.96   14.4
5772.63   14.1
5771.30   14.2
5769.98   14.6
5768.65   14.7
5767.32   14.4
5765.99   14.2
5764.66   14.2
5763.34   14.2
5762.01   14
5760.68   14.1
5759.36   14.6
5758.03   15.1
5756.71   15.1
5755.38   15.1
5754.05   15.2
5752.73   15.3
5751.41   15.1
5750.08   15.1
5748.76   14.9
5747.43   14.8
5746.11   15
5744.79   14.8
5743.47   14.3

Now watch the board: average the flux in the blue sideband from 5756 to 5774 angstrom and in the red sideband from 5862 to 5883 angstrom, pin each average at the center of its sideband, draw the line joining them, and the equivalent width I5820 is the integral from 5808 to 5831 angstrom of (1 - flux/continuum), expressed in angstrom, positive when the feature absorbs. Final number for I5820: -2.25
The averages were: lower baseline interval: 14.4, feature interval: 14.4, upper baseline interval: 11.9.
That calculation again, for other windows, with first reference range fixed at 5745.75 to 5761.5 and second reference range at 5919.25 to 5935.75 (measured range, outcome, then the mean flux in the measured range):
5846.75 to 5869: 0.8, 12.9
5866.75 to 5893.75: 6.4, 9.99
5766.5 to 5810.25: -2.0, 15.1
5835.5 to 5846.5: -0.8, 14.7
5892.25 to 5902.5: 4.5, 7.21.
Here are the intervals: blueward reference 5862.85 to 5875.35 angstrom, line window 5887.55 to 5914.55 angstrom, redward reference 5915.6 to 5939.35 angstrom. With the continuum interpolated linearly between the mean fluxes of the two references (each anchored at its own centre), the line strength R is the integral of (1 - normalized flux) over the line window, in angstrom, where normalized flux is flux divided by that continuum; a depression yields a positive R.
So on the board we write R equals 7.9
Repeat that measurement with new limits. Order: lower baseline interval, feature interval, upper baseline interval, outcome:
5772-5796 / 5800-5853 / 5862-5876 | -3.8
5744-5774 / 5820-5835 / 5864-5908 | -3.0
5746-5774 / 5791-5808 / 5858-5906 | -3.2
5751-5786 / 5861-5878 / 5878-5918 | -3.0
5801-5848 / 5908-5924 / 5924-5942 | 1.3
